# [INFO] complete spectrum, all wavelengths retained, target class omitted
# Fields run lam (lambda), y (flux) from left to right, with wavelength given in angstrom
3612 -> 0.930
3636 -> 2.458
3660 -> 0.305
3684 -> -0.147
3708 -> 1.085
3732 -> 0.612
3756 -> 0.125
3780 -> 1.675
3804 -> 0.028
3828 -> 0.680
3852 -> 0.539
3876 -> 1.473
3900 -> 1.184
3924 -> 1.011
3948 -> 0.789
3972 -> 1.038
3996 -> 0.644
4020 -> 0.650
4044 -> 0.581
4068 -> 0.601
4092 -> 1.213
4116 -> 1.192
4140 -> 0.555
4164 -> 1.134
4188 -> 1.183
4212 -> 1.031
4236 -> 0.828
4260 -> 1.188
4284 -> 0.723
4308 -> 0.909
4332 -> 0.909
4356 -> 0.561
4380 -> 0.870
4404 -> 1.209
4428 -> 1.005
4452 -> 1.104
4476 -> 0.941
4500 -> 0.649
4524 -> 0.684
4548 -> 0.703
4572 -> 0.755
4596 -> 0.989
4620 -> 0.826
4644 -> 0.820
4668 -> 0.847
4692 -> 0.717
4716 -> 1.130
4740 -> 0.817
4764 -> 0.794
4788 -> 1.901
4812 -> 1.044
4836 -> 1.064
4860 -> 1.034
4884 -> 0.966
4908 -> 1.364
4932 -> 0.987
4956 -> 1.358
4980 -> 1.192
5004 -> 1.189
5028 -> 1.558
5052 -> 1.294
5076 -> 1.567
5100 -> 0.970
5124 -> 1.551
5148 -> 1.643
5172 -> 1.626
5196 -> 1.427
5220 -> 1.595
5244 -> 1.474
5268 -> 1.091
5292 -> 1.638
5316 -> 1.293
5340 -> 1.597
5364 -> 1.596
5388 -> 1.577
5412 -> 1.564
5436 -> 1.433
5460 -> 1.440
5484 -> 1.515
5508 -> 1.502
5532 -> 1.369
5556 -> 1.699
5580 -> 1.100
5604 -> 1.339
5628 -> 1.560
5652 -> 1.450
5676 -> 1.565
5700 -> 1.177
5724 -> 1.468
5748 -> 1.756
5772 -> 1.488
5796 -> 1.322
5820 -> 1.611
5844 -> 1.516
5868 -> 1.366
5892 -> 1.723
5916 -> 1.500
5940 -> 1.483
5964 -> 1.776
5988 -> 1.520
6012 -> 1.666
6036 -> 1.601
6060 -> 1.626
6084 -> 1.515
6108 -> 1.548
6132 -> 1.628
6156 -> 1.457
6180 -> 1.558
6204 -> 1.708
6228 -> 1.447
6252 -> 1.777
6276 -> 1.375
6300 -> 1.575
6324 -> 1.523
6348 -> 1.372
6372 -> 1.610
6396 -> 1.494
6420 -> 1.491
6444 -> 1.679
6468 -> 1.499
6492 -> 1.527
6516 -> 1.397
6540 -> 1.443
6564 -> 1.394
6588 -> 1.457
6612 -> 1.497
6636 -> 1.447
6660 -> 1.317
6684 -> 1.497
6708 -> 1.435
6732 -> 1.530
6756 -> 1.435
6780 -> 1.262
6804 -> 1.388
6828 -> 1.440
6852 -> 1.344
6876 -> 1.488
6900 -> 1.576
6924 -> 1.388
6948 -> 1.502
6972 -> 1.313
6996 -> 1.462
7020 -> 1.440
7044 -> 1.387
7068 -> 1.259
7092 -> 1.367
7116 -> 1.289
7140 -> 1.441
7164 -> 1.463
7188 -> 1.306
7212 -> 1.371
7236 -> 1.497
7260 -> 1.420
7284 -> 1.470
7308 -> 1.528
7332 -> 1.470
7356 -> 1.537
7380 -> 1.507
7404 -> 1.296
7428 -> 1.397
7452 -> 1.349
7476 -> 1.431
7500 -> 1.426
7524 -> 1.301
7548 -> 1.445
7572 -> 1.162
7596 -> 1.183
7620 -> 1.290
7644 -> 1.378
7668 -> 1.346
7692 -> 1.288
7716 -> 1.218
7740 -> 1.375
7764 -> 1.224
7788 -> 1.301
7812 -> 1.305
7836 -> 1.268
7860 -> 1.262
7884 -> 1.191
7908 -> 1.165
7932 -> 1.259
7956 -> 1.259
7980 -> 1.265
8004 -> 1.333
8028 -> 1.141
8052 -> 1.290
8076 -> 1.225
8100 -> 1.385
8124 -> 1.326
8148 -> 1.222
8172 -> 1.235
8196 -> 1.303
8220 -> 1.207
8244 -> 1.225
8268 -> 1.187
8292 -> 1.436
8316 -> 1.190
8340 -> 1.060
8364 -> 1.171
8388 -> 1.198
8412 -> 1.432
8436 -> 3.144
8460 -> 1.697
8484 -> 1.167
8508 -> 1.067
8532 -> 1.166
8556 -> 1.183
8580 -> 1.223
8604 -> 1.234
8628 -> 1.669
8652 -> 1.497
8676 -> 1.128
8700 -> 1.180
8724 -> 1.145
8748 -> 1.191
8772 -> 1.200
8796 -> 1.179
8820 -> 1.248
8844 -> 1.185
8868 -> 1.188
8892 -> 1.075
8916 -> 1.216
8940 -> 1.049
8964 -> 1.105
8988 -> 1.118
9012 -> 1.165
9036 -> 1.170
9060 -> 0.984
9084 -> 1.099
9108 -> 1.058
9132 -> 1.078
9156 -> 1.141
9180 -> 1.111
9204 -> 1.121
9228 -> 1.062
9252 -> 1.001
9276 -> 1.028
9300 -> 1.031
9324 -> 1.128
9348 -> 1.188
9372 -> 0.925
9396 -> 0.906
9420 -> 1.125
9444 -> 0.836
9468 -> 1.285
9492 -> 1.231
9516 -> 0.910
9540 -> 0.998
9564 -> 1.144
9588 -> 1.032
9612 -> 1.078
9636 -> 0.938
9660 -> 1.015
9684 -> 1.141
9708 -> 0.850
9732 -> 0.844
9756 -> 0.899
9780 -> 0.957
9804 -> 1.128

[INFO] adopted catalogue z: 0.285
